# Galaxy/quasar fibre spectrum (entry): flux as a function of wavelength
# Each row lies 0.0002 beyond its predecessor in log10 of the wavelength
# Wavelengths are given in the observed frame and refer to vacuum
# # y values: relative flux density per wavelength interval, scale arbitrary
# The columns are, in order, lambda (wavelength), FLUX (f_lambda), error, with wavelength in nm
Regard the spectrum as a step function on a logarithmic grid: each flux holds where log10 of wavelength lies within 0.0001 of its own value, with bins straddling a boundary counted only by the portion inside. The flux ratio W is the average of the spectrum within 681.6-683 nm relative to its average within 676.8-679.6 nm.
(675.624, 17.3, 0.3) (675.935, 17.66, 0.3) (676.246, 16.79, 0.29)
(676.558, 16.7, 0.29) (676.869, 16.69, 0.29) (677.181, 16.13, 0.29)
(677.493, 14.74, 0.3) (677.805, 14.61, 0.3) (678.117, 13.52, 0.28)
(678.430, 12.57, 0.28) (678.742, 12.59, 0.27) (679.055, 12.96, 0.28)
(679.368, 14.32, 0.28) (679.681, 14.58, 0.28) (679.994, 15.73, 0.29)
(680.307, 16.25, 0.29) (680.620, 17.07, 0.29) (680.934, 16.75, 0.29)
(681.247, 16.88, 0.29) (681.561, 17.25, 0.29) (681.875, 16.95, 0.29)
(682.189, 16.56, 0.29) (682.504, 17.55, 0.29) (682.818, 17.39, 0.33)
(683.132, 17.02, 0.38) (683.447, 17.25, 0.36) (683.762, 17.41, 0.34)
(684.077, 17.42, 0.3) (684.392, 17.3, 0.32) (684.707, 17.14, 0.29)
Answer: 1.21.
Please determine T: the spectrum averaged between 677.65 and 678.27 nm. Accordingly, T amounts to 14.1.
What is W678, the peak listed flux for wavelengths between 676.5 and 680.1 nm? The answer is 16.7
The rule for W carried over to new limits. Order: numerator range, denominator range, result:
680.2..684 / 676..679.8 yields 1.16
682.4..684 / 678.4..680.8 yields 1.18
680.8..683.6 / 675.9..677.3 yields 1.02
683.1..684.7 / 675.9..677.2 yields 1.03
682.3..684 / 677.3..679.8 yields 1.26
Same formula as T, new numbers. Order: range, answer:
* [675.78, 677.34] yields 16.8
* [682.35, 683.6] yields 17.3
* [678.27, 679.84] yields 13.4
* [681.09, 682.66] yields 17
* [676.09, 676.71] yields 16.7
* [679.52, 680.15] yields 15.1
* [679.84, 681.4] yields 16.5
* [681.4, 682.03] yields 17.1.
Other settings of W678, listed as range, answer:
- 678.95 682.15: 17.25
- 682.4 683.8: 17.55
